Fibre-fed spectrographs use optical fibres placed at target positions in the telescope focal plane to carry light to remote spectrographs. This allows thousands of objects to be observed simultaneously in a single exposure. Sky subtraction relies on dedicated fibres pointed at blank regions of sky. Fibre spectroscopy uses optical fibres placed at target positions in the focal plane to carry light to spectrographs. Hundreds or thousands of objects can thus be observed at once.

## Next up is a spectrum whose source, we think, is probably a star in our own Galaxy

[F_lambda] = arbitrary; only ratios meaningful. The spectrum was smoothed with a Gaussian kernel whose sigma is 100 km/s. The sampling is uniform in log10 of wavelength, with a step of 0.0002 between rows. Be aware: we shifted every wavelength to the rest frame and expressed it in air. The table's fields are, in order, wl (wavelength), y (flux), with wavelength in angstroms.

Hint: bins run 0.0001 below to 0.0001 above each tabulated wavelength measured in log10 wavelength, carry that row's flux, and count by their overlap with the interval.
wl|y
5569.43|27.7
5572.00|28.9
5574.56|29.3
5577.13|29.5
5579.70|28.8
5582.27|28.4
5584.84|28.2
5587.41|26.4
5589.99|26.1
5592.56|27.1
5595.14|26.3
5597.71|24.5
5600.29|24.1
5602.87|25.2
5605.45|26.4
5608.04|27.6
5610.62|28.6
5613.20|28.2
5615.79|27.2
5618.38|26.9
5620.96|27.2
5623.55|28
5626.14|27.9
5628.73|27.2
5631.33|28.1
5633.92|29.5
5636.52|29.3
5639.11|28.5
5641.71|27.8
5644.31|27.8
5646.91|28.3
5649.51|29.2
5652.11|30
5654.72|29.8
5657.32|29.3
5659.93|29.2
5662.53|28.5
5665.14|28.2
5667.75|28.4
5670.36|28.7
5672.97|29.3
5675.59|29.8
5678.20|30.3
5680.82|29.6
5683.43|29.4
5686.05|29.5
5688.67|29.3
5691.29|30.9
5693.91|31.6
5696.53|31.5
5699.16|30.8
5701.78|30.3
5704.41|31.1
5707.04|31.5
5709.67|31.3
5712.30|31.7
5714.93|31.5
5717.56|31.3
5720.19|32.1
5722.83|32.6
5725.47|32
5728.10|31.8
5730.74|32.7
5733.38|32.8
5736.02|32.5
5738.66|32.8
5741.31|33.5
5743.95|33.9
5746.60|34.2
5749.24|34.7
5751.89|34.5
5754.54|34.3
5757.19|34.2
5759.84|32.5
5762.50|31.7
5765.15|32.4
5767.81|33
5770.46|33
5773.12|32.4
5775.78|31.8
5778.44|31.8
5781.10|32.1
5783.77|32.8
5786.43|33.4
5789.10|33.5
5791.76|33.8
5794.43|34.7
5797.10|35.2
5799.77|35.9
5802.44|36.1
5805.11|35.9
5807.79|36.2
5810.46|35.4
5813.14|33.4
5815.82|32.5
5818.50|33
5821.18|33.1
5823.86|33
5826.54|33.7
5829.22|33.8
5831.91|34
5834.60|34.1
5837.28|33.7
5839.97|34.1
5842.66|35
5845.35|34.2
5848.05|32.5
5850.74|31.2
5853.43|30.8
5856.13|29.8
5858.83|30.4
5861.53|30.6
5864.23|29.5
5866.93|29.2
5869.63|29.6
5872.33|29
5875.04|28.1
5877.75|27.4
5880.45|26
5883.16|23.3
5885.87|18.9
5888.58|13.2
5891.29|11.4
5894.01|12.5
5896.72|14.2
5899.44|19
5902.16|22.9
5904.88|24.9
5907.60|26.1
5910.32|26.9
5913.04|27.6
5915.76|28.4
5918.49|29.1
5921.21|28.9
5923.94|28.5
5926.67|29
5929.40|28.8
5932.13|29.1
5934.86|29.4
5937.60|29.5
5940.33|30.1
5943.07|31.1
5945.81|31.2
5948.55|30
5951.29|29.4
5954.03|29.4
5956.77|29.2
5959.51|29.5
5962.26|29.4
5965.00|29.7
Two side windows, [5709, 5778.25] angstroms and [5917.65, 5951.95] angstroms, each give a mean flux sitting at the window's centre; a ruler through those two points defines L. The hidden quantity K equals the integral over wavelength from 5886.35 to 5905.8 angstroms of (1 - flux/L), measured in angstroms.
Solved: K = 8.6 angstroms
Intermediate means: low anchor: 32.7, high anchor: 29.6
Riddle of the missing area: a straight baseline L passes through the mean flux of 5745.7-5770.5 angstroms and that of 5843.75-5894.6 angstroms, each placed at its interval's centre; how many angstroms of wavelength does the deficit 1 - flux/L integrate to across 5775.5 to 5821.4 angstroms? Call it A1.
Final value -4.6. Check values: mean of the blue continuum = 33.5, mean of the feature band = 34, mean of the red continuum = 26.4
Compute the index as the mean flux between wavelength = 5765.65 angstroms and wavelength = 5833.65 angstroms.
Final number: 33.7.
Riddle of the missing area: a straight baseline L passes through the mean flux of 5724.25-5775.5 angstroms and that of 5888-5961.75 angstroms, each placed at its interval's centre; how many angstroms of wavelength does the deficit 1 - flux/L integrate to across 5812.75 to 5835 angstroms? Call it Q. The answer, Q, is -2.4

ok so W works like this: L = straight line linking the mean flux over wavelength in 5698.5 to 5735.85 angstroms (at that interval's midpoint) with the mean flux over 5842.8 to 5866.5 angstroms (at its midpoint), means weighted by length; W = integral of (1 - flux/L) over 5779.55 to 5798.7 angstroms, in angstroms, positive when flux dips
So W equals -1.3 angstroms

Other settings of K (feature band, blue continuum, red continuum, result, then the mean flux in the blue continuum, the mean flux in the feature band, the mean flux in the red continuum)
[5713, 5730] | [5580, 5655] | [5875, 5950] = -3.30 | 27.6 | 31.9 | 25.2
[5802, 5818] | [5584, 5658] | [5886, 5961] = -5.00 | 27.6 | 34.7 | 25.8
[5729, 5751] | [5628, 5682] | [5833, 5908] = -4.27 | 28.9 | 33.4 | 26.5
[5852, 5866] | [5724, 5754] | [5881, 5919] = -3.40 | 33.2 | 30.2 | 21.2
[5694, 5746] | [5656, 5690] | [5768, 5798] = -1.91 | 29.2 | 32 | 33.1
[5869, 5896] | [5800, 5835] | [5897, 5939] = 7.37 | 34.2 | 21.5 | 26.9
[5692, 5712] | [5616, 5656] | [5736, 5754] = 0.31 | 28.3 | 31.2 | 33.8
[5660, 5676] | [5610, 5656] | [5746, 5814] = 0.44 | 28.3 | 28.8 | 33.8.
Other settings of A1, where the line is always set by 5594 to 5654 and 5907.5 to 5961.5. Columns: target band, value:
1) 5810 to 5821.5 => -1.9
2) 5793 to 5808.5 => -3.9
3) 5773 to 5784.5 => -1.5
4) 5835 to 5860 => -3.3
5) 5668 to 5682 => -0.8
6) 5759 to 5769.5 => -1.5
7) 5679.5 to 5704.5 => -2.2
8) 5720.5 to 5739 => -2.8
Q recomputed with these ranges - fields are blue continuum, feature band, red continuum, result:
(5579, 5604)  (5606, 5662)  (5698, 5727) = -0.2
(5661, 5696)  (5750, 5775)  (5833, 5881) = -2.4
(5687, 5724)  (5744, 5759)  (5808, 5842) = -1.0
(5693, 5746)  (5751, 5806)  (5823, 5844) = -0.9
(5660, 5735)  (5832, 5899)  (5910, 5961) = 6.0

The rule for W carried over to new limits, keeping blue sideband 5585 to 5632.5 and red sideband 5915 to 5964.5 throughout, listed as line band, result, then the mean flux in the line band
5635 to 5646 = -0.5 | 28.4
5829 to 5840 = -2.0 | 33.9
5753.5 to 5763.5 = -1.8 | 33.2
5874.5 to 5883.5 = 0.8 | 26.4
